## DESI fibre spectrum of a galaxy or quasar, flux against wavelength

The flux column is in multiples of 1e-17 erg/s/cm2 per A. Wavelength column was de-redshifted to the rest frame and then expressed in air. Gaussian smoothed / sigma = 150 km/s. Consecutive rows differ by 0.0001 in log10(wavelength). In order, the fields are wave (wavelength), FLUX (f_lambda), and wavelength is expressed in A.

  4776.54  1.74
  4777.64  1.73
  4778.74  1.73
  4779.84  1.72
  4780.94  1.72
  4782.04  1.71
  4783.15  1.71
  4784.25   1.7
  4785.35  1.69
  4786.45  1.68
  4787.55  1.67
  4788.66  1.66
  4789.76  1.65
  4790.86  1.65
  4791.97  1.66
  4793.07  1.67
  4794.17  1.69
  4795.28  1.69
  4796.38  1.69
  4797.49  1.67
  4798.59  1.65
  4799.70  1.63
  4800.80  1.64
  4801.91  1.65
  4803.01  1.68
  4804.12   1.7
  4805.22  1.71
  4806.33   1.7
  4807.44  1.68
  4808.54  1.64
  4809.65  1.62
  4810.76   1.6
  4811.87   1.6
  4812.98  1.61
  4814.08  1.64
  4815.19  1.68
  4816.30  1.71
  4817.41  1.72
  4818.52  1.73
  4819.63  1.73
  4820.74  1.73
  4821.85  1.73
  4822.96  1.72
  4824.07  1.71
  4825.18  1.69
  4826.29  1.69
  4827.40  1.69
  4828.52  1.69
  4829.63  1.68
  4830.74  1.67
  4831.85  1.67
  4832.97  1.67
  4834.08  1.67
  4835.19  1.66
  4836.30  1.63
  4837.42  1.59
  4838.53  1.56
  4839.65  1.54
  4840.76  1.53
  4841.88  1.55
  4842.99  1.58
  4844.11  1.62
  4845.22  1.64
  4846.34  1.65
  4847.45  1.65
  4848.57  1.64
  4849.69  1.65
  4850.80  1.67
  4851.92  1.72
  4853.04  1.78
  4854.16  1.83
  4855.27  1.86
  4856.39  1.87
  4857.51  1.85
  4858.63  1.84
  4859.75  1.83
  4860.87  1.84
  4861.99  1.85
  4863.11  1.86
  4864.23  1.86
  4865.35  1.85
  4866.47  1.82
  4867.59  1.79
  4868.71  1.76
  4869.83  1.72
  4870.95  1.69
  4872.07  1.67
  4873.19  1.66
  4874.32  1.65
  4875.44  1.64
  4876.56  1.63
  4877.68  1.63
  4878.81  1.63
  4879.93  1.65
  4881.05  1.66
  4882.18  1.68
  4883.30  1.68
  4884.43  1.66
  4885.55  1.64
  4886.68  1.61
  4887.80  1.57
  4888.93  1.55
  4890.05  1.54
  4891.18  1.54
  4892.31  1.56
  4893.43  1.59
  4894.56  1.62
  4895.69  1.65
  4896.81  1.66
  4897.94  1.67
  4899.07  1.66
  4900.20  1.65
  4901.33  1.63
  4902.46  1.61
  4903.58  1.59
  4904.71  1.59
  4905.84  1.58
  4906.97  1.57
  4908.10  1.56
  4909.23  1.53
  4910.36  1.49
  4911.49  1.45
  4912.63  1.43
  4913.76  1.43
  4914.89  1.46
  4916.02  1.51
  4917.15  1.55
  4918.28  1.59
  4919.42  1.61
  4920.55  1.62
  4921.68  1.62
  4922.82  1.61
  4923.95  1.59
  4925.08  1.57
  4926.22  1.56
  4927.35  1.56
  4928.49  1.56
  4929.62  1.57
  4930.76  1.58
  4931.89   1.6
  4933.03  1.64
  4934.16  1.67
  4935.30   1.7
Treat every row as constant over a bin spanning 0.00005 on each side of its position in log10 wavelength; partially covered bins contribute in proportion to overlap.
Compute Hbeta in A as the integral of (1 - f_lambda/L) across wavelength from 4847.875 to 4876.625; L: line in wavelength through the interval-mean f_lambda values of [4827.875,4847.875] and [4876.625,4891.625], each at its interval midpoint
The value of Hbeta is -2.52 A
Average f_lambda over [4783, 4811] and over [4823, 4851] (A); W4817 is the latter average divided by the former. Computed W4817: 0.98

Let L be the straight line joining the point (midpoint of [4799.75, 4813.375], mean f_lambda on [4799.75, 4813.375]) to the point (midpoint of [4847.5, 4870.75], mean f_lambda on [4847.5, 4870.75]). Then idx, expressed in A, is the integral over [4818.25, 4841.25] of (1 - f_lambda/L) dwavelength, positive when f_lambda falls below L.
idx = 0.63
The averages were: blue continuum 1.65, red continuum 1.79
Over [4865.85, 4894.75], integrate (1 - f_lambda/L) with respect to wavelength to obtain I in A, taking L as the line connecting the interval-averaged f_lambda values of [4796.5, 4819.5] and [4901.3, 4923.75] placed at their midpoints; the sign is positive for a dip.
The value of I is -1.1 A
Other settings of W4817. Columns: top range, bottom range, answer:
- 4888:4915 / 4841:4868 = 0.90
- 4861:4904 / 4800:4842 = 1.00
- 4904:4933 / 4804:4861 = 0.92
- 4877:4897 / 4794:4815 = 0.98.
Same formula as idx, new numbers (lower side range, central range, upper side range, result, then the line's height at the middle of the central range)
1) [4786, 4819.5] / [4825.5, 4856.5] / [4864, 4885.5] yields 0.4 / 1.68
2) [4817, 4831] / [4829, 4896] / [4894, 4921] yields -1.5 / 1.64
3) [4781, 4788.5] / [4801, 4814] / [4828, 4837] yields 0.2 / 1.68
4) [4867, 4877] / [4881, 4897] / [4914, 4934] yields 0.4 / 1.65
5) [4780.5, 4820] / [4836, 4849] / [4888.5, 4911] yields 0.3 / 1.64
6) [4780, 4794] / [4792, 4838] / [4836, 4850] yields -0.9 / 1.64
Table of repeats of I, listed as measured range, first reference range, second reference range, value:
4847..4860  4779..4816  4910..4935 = -1.17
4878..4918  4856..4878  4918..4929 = 2.02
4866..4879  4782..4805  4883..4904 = -0.52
